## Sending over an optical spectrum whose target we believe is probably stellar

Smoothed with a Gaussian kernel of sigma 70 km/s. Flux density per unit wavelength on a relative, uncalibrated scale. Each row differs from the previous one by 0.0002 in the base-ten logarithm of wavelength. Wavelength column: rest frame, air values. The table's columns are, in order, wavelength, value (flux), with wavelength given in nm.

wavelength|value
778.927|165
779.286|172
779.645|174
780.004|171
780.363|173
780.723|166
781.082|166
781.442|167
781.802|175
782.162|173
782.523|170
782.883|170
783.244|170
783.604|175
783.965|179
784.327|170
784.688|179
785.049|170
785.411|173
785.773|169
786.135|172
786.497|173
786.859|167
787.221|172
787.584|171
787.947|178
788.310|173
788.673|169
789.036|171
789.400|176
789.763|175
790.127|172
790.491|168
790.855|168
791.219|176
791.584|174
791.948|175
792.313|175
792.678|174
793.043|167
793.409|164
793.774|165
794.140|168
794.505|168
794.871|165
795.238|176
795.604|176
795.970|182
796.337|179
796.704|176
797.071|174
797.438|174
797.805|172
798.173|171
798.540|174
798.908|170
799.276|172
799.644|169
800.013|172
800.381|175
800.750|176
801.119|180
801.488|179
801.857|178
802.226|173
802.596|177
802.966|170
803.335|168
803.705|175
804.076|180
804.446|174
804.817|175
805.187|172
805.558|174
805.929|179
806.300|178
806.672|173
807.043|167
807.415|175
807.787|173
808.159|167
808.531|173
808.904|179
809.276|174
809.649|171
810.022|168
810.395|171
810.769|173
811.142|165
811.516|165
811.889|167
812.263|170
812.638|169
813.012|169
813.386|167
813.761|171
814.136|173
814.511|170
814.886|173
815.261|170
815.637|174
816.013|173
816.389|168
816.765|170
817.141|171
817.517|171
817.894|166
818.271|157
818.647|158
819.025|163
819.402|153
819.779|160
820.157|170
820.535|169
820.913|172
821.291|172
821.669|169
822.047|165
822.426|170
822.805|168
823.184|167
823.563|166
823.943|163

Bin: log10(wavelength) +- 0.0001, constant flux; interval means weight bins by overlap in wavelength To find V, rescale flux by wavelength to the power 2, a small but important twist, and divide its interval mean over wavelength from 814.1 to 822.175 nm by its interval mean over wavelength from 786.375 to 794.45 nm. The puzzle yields 1.05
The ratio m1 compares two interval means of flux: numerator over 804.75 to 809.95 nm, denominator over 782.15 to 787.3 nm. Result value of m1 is 1.01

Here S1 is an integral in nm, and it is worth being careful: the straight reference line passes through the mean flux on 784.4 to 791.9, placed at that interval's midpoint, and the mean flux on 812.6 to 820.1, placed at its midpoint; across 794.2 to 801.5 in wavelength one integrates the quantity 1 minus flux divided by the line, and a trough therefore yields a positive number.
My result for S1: -0.14 nm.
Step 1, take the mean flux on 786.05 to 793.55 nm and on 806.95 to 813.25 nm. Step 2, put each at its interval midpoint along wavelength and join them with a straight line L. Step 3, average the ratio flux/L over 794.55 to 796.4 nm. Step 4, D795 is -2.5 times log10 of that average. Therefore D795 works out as -0.02 mag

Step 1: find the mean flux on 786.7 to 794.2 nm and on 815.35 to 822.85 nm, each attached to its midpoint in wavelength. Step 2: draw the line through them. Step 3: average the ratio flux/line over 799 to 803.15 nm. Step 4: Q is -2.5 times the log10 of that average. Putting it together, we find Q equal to -0.030 mag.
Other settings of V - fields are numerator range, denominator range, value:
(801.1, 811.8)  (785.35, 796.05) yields 1.05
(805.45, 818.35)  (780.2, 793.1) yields 1.06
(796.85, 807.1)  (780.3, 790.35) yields 1.06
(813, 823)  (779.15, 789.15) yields 1.06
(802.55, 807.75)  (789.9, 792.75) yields 1.04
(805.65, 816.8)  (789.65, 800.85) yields 1.03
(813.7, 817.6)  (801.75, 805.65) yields 1.01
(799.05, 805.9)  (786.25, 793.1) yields 1.04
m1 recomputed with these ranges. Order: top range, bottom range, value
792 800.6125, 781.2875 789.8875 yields 1.00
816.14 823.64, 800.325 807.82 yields 0.95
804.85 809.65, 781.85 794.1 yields 1.01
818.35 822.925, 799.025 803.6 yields 0.95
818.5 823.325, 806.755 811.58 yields 0.97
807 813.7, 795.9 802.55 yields 0.97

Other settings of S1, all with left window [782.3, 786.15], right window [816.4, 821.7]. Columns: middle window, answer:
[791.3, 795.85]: -0.01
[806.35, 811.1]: -0.12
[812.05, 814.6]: -0.05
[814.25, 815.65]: -0.04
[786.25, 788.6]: 0.00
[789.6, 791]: 0.00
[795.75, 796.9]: -0.06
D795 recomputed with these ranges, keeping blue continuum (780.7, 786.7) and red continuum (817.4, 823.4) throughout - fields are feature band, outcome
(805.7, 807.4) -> -0.04 mag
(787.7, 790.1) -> -0.02 mag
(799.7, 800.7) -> -0.03 mag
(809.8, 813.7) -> -0.01 mag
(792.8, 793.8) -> 0.03 mag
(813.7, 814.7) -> -0.03 mag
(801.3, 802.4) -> -0.05 mag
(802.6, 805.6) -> -0.03 mag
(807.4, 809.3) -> -0.04 mag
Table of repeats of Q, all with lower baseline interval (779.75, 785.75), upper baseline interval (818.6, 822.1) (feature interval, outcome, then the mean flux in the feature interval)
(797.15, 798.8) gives -0.02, 173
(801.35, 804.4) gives -0.04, 175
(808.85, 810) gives -0.04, 173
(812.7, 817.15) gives -0.03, 171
